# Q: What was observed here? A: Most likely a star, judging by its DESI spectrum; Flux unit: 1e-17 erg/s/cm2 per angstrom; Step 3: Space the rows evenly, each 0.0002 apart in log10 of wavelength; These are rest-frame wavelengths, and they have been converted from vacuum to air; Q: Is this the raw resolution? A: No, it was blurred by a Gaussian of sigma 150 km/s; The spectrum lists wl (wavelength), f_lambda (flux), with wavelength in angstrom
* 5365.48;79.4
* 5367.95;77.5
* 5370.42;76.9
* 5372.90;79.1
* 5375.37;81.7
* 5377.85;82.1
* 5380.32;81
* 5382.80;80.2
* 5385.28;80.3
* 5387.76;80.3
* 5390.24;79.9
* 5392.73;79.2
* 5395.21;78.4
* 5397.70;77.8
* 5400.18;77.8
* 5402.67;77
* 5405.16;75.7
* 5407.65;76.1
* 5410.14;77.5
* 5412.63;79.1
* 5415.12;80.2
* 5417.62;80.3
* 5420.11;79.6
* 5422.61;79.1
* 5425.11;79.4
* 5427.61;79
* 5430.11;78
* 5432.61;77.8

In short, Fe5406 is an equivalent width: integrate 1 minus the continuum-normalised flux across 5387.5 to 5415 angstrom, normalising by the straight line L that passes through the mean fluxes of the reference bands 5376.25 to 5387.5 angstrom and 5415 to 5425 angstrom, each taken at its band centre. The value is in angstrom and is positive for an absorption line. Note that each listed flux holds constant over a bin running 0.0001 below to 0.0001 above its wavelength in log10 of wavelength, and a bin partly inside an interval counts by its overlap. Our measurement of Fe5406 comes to 0.7 angstrom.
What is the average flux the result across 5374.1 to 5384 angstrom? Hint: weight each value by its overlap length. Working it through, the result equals 81.3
